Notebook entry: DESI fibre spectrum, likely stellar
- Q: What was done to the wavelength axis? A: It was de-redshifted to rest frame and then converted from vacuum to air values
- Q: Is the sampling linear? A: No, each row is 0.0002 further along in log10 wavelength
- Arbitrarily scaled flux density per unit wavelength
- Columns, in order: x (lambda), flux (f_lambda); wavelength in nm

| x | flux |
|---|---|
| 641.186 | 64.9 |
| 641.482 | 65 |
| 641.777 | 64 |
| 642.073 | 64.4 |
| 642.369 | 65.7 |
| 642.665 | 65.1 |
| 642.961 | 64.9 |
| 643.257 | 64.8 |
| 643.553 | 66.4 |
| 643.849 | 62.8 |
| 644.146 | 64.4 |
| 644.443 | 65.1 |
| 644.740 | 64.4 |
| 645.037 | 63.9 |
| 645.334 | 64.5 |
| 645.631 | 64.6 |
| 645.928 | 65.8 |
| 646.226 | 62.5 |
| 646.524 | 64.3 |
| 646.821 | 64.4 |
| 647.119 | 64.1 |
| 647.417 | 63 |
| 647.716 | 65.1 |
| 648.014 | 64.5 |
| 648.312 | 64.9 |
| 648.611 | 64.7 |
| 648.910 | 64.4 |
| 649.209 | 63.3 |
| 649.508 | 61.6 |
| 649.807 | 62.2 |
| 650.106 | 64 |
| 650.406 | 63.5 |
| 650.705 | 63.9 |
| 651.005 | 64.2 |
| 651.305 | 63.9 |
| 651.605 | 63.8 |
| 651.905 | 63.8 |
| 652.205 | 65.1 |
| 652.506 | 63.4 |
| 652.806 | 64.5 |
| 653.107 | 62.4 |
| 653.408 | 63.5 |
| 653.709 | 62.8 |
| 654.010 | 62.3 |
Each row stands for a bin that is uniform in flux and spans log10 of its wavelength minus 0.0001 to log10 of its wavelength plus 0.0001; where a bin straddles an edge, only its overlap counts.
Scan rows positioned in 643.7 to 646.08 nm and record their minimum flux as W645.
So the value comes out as 62.8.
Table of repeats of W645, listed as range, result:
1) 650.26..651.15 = 63.5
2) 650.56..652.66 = 63.4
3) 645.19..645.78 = 64.5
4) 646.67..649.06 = 63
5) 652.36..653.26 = 62.4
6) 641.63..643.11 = 64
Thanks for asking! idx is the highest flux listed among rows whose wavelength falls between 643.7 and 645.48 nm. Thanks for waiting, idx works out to 65.1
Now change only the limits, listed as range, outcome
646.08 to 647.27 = 64.4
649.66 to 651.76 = 64.2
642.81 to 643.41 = 64.9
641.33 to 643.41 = 65.7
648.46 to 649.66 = 64.7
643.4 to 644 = 66.4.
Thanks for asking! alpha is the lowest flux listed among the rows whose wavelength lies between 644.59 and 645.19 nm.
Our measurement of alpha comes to 63.9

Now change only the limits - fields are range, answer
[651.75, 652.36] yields 63.8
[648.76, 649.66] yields 61.6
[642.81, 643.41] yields 64.8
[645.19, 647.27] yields 62.5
